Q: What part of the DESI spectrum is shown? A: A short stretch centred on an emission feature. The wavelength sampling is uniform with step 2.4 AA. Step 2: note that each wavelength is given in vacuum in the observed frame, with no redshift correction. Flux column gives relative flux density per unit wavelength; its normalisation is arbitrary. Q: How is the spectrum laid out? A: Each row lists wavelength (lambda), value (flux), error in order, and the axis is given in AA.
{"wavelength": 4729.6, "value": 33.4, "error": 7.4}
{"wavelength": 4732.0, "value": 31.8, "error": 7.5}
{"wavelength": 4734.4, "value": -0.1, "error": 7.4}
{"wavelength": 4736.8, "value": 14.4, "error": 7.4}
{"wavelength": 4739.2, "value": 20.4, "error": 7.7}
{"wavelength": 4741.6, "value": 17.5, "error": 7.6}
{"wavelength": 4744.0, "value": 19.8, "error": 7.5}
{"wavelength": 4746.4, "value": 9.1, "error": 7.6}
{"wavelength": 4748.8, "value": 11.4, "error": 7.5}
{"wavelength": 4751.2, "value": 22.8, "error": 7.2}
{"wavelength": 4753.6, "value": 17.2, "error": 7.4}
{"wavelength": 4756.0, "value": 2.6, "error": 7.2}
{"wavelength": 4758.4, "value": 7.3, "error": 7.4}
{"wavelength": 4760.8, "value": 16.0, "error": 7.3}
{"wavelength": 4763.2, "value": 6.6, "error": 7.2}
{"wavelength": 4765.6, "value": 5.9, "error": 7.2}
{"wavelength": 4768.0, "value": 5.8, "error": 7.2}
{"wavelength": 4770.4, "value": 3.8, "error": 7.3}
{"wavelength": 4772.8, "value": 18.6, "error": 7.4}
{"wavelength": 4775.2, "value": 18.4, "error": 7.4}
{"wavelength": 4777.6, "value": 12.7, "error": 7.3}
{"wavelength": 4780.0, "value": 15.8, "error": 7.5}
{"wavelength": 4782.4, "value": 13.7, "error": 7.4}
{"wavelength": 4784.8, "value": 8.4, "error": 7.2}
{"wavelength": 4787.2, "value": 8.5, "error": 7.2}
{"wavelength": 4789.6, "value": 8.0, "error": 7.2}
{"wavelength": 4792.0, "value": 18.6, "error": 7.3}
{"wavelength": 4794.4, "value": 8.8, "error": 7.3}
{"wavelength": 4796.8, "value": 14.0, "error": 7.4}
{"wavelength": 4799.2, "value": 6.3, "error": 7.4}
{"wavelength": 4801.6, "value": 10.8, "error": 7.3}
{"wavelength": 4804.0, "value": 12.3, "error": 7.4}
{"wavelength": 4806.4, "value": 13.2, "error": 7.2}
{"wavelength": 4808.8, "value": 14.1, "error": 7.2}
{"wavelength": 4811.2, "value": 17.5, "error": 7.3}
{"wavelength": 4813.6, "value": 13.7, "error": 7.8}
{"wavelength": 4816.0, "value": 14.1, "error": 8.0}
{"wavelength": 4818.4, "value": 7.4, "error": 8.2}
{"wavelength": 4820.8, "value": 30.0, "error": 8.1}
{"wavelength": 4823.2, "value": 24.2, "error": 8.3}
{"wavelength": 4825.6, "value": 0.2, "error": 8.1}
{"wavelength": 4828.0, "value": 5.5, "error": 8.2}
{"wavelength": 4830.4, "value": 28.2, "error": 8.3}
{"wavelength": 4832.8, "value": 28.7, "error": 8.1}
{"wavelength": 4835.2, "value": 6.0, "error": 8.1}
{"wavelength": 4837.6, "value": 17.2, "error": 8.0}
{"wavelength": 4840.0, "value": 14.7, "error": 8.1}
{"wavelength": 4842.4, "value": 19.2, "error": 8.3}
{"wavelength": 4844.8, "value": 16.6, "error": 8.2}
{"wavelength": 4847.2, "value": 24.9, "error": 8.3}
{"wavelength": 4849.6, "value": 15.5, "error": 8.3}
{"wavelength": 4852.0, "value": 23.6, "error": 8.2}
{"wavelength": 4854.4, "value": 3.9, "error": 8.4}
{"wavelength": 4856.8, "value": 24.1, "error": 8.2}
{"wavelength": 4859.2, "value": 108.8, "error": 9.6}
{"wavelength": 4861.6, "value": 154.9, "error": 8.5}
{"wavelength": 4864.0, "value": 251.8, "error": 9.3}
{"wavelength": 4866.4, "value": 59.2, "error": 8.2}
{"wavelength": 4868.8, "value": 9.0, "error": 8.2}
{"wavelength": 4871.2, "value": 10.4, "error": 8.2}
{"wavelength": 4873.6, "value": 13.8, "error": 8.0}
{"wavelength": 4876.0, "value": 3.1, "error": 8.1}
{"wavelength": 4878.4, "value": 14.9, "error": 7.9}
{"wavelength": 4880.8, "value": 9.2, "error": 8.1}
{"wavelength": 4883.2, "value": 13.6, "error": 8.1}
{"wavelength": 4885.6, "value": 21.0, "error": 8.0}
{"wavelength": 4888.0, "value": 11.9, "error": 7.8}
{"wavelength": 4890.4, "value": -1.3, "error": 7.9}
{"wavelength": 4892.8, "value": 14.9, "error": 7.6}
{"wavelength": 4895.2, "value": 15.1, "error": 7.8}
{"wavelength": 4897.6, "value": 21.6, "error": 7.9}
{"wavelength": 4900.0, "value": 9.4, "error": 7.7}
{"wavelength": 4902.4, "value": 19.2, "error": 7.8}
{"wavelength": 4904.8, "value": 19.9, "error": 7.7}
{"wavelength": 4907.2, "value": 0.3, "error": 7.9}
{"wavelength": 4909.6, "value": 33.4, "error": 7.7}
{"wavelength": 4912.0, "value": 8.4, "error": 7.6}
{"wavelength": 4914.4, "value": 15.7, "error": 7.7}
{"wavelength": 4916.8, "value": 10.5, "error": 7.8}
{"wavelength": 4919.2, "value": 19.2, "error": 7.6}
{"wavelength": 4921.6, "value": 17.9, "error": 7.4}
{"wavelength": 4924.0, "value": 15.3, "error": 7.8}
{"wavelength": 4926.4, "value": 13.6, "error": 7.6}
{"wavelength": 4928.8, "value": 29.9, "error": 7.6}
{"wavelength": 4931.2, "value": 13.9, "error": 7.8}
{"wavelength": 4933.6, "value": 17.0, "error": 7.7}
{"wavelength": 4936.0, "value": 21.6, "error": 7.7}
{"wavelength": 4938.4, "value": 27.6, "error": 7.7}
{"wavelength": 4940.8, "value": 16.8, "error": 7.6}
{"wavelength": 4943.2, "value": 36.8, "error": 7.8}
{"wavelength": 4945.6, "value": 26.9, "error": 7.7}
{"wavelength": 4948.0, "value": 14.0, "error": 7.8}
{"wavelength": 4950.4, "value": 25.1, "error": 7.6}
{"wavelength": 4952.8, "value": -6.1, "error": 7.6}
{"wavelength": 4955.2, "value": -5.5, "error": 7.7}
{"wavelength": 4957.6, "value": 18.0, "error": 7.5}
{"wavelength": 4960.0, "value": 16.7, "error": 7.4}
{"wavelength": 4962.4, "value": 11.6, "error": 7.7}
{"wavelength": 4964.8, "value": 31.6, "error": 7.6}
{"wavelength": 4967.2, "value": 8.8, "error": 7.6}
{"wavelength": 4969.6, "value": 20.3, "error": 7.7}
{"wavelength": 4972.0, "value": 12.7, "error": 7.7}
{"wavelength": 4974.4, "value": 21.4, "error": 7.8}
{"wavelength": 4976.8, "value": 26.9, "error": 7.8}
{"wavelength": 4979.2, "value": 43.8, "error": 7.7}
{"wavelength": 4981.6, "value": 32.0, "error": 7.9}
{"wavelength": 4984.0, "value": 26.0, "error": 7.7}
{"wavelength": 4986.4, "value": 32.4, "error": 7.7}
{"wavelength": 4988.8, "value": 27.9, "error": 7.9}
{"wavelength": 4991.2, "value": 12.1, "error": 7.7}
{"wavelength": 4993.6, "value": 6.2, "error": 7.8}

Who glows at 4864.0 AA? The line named [O II] 3727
